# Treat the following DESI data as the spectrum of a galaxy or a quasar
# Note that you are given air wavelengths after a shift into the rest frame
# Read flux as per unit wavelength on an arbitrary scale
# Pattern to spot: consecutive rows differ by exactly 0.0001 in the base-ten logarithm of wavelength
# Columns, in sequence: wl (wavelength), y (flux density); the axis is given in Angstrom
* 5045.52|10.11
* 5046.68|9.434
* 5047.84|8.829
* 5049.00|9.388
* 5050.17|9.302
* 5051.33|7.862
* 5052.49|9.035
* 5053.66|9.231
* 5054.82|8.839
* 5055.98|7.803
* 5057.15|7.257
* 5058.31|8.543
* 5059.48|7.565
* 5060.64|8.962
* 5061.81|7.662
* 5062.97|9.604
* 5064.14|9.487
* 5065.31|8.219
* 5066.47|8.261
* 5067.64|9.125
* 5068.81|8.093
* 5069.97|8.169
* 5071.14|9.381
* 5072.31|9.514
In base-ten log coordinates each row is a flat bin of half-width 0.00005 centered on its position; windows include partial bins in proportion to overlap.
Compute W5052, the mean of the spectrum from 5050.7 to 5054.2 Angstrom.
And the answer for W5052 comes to 8.71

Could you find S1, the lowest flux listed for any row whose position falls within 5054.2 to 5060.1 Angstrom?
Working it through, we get 7.257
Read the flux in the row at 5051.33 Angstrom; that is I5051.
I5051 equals 7.862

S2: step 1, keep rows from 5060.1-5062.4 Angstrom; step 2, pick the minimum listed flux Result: 7.662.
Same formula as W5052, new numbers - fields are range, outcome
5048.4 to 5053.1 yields 8.89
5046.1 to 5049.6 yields 9.21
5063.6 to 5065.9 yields 8.85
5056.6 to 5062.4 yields 8.01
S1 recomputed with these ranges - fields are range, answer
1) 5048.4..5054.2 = 7.862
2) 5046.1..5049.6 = 8.829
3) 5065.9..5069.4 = 8.093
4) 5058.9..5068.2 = 7.565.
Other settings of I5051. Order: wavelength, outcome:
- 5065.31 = 8.219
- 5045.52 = 10.11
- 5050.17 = 9.302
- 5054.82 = 8.839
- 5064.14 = 9.487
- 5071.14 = 9.381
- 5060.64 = 8.962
